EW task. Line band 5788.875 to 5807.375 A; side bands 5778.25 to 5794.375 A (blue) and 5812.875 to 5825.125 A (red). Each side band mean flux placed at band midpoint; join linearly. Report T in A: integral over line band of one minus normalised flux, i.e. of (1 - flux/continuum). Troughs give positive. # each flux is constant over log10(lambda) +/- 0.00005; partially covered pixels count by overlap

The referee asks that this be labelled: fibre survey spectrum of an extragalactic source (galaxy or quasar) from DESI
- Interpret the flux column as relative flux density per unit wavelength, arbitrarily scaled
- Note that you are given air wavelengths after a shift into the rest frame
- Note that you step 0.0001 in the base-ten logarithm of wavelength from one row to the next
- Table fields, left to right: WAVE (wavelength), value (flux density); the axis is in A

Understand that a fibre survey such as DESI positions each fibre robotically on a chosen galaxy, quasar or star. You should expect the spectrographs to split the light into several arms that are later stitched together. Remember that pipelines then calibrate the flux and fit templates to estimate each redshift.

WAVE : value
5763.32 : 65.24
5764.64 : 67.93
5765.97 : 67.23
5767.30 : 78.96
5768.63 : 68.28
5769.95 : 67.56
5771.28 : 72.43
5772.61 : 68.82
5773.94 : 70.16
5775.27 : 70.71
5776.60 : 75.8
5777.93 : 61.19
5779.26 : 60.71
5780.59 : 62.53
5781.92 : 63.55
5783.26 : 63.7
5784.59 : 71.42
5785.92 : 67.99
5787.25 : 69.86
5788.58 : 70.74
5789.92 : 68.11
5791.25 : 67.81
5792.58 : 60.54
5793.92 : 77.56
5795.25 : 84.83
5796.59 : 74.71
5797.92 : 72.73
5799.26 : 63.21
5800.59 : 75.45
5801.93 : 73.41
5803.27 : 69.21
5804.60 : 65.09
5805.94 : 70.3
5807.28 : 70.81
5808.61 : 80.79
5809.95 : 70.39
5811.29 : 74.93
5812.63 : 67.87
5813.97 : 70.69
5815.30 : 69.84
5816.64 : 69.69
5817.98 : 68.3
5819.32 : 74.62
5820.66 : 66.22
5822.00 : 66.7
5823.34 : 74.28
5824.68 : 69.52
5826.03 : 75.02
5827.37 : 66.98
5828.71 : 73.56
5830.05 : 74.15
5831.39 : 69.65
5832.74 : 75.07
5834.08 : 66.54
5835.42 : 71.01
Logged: -0.8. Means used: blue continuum 66.8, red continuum 70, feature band 70.9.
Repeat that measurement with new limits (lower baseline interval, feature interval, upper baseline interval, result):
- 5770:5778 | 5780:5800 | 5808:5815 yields 0.6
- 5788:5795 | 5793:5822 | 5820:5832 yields -0.6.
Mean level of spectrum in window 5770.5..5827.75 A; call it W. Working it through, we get 70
